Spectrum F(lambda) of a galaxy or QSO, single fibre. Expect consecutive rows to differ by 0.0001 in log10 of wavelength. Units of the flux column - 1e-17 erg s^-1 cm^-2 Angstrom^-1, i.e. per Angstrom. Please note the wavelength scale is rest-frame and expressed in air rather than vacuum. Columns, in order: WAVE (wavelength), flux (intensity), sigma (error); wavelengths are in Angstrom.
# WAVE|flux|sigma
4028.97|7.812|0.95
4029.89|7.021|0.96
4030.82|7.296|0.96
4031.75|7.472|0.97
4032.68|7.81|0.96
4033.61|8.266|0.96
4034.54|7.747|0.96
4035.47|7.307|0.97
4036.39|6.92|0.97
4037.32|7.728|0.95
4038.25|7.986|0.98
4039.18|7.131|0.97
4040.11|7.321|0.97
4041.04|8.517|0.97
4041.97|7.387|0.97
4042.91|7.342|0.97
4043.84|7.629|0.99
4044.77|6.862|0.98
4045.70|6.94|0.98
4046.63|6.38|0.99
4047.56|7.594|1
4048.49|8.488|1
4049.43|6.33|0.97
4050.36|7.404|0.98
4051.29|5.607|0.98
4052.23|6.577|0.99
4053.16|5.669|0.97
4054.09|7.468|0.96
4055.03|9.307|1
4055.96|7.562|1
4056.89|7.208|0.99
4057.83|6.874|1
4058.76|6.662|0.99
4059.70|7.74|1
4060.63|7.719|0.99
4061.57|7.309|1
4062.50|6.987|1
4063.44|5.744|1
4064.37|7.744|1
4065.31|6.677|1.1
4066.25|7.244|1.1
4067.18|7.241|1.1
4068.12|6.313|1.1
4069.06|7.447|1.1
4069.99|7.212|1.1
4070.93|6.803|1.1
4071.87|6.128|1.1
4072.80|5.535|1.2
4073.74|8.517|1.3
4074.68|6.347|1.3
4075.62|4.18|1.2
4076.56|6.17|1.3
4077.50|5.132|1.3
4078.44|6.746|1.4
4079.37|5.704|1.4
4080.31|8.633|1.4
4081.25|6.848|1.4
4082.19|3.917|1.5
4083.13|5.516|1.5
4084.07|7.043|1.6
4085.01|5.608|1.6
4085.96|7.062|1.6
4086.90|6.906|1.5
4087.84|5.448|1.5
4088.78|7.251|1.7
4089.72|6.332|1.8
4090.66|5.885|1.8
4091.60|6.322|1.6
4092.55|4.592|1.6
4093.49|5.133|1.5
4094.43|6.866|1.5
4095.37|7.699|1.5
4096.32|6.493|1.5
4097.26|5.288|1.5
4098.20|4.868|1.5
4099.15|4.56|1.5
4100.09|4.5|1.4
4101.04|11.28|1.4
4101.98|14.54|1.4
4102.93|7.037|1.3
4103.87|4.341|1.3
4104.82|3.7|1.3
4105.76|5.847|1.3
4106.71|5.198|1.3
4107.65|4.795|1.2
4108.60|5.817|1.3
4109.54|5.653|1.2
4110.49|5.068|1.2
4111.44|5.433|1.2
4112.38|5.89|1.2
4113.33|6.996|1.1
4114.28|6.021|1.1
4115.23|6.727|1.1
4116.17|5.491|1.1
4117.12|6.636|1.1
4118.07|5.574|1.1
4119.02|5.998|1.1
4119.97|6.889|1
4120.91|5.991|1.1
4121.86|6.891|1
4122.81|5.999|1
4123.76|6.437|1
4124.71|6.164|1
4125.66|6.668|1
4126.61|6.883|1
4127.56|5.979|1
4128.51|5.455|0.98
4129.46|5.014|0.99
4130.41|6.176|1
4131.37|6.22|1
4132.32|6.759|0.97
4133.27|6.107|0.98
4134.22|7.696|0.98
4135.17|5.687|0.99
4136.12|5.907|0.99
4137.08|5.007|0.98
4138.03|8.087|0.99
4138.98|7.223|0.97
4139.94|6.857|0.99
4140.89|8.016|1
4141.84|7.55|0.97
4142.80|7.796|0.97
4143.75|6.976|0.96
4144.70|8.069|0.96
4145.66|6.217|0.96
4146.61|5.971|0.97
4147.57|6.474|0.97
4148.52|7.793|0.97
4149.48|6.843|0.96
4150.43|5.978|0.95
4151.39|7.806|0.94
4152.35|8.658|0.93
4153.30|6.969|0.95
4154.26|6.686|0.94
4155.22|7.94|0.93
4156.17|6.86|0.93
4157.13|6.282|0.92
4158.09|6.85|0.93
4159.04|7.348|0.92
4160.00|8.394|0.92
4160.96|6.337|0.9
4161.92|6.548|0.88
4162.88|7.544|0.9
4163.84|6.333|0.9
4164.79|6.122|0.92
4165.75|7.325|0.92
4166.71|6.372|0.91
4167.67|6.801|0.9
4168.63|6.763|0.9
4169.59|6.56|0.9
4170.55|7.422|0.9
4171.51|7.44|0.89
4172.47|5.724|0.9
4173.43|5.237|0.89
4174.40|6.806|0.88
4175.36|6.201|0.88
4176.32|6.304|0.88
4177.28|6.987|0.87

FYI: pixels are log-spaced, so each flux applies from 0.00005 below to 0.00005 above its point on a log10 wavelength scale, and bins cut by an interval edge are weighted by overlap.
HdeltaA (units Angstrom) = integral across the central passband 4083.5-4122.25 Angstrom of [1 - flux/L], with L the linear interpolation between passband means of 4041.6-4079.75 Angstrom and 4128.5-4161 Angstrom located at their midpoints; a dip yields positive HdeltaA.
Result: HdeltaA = 3.7 Angstrom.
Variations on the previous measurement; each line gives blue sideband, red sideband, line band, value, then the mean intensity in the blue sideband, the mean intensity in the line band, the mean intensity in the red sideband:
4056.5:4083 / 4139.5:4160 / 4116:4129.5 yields 1.6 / 6.65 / 6.19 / 7.17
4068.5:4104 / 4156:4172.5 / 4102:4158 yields 2.0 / 6.49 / 6.47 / 6.86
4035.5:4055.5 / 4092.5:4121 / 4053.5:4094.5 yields 1.0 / 7.27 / 6.61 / 6.19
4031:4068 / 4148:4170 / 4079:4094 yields 2.2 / 7.27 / 6.14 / 7.01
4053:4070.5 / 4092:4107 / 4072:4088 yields 1.4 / 7.19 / 6.21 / 6.38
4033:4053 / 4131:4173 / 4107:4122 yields 2.3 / 7.29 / 5.97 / 6.92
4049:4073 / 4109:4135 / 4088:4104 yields -0.4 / 6.96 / 6.67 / 6.17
